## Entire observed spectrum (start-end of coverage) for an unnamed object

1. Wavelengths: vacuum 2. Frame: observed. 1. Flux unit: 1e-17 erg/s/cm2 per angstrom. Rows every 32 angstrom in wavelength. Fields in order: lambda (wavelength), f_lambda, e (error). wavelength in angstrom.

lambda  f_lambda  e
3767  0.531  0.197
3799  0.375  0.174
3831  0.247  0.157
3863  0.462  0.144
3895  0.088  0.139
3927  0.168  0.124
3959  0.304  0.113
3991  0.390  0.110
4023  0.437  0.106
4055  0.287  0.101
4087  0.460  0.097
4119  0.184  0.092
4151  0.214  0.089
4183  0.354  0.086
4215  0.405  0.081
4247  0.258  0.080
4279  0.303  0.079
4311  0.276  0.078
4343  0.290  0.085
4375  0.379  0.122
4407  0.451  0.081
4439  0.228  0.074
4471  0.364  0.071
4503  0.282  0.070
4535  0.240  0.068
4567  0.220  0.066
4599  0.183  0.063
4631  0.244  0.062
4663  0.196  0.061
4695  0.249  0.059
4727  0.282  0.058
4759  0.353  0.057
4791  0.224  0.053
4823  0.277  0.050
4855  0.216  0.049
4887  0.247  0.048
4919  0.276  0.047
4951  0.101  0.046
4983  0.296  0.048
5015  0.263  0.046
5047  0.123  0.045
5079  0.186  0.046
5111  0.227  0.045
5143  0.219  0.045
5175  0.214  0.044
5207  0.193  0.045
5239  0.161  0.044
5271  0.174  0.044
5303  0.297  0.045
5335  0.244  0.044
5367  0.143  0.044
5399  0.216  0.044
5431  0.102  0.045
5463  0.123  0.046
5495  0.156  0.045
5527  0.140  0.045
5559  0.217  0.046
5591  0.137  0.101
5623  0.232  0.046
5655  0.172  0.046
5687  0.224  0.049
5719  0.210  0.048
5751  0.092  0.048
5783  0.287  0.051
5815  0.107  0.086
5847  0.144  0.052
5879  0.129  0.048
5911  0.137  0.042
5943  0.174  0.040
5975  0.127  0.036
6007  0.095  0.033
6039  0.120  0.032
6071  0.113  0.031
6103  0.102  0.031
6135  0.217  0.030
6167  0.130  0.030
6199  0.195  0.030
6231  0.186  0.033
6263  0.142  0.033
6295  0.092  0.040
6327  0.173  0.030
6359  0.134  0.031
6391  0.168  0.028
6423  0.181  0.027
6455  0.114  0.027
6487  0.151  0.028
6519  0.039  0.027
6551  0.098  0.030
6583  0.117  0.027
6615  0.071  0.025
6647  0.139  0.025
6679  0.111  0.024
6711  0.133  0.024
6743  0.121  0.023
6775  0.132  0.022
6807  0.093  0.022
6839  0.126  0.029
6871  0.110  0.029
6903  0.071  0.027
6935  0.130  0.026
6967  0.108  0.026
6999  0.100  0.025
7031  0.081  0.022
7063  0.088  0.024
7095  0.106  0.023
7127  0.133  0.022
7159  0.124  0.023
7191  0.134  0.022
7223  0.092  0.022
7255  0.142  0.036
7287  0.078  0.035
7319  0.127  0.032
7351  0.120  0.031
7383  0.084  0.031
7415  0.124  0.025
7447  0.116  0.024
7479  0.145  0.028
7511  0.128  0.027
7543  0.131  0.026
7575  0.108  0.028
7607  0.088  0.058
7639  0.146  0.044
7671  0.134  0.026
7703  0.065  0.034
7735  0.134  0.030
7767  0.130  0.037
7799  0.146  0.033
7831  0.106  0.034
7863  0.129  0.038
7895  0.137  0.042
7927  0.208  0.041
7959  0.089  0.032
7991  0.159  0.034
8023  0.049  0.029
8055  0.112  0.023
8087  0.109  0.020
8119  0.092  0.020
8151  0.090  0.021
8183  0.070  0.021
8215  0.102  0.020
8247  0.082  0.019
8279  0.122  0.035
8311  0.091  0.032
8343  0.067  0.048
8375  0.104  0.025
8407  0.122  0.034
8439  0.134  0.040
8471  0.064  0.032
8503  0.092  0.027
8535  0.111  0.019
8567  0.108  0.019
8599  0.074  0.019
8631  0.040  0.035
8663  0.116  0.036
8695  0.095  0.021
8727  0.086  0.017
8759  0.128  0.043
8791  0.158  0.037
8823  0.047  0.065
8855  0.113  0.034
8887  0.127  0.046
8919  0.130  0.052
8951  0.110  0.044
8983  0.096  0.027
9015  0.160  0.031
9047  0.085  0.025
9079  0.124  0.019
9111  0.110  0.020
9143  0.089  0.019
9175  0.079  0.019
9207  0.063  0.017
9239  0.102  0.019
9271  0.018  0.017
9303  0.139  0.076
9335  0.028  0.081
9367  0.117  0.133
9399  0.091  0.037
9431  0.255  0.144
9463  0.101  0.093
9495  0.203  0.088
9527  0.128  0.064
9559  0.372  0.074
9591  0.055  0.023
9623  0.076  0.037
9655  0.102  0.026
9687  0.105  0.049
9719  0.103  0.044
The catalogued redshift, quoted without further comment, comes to 1.56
